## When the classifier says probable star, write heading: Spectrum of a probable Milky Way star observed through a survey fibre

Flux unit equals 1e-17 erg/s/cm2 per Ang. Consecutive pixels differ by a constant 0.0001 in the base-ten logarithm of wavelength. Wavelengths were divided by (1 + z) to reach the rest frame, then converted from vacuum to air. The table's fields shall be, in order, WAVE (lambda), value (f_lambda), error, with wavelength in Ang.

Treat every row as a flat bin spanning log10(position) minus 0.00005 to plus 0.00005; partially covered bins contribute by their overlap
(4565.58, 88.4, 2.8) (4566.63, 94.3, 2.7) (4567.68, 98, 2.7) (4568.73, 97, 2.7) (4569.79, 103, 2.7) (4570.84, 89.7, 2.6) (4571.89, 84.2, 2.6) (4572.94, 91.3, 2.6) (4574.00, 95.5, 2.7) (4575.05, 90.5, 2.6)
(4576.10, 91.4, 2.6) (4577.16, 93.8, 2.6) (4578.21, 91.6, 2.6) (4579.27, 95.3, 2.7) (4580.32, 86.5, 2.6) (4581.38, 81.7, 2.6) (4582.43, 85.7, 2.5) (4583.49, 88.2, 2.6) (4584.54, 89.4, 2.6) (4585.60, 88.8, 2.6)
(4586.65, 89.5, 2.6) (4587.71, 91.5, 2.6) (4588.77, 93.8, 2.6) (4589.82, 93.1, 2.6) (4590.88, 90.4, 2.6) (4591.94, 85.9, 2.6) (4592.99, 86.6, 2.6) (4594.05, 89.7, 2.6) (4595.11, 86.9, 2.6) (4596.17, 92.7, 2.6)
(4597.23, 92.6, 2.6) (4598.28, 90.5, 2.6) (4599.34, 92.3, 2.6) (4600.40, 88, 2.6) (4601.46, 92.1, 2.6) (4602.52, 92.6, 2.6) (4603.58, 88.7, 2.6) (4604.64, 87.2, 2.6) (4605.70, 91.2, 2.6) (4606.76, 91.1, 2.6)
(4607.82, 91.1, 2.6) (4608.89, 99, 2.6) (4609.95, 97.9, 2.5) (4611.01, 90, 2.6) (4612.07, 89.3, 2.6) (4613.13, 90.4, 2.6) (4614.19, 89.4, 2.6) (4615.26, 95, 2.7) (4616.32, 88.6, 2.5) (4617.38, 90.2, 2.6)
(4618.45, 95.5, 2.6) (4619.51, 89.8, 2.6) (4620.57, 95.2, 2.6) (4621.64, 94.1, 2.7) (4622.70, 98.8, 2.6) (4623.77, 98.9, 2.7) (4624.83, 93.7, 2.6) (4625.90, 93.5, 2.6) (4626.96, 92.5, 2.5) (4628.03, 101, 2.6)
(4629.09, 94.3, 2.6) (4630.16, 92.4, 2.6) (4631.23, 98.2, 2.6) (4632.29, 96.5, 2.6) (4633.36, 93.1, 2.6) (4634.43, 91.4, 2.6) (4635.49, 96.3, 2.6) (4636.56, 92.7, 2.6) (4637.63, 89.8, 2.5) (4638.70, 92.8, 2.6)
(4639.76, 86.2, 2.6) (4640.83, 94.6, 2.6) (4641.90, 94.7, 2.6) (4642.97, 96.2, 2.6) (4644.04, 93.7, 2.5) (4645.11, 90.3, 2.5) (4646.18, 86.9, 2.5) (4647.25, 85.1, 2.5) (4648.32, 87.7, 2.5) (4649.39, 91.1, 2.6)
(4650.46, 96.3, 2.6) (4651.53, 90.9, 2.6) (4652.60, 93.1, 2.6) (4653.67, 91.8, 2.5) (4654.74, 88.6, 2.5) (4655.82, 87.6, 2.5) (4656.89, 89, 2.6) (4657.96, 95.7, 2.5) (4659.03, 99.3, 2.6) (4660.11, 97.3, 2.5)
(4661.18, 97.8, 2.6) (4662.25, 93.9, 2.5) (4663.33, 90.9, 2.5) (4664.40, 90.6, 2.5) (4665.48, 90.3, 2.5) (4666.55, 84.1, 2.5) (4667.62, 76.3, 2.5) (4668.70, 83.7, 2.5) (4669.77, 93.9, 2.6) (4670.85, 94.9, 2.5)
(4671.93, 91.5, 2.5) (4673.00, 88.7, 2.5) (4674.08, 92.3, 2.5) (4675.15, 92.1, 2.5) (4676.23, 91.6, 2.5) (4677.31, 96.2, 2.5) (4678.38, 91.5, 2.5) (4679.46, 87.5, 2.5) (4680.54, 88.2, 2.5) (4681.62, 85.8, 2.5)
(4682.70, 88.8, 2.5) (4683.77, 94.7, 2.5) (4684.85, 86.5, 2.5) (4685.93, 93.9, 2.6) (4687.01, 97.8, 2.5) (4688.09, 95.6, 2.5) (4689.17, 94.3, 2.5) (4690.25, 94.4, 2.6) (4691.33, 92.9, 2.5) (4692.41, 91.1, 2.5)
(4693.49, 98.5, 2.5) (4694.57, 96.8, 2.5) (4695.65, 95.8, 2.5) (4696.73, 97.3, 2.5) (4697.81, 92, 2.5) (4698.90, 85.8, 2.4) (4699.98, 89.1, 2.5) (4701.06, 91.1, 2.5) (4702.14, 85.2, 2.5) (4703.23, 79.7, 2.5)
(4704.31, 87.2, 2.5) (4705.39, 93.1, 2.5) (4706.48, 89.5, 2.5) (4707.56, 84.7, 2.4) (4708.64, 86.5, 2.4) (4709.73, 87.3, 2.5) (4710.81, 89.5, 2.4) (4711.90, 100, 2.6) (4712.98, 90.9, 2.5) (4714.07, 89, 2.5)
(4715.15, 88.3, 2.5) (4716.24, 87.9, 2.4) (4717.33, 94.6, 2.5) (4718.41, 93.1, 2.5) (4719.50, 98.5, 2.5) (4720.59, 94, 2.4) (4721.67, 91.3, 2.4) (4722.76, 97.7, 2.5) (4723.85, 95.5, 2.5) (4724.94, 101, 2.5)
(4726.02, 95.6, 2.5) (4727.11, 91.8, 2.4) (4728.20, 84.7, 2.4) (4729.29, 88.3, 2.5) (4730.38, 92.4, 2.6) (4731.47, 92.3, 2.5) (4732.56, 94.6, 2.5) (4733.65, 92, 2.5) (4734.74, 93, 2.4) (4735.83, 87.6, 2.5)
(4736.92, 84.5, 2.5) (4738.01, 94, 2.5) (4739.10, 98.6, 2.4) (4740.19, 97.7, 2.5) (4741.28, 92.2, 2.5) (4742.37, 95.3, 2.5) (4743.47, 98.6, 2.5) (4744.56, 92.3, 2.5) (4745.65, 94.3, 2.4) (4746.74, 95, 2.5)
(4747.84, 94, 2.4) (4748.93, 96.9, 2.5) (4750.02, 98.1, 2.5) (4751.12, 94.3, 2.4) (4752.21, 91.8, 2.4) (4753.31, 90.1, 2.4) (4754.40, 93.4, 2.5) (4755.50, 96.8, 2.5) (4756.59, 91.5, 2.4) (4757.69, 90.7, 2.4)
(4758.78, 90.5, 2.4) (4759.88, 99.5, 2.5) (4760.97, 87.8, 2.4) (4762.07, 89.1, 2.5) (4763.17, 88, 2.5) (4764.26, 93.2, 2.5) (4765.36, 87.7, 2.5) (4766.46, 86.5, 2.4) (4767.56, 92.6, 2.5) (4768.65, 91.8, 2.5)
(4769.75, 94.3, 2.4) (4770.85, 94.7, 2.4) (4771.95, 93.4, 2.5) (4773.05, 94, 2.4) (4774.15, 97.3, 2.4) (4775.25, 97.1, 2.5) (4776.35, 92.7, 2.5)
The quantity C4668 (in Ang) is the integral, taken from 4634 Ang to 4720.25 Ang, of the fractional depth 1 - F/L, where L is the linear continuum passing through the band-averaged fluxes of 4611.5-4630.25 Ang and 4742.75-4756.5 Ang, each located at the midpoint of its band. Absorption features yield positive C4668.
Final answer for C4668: 2.4 Ang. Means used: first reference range 93.5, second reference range 94.5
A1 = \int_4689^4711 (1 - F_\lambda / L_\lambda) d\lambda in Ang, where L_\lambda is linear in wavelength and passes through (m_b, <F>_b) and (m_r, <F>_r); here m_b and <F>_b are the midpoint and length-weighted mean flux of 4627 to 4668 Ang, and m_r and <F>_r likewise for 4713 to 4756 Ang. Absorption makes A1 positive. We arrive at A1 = 0.6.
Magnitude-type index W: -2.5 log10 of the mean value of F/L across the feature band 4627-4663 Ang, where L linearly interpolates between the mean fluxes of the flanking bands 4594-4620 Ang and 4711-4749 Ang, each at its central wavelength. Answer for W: -0.01 mag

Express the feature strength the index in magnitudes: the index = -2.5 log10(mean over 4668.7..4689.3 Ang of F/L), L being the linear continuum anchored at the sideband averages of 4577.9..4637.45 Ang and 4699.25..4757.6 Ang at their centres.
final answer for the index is 0.00 mag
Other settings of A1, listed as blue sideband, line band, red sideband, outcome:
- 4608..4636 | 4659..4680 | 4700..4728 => 0.3 Ang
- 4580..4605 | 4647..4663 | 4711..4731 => -0.2 Ang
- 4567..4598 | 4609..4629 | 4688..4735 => -0.6 Ang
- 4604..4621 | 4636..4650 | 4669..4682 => 0.1 Ang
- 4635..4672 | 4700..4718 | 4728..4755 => 0.7 Ang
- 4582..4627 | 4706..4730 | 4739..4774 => 0.3 Ang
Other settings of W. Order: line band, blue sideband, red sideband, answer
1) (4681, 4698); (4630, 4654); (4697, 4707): -0.05 mag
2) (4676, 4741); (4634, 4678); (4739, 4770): 0.01 mag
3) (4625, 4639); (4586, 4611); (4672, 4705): -0.03 mag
